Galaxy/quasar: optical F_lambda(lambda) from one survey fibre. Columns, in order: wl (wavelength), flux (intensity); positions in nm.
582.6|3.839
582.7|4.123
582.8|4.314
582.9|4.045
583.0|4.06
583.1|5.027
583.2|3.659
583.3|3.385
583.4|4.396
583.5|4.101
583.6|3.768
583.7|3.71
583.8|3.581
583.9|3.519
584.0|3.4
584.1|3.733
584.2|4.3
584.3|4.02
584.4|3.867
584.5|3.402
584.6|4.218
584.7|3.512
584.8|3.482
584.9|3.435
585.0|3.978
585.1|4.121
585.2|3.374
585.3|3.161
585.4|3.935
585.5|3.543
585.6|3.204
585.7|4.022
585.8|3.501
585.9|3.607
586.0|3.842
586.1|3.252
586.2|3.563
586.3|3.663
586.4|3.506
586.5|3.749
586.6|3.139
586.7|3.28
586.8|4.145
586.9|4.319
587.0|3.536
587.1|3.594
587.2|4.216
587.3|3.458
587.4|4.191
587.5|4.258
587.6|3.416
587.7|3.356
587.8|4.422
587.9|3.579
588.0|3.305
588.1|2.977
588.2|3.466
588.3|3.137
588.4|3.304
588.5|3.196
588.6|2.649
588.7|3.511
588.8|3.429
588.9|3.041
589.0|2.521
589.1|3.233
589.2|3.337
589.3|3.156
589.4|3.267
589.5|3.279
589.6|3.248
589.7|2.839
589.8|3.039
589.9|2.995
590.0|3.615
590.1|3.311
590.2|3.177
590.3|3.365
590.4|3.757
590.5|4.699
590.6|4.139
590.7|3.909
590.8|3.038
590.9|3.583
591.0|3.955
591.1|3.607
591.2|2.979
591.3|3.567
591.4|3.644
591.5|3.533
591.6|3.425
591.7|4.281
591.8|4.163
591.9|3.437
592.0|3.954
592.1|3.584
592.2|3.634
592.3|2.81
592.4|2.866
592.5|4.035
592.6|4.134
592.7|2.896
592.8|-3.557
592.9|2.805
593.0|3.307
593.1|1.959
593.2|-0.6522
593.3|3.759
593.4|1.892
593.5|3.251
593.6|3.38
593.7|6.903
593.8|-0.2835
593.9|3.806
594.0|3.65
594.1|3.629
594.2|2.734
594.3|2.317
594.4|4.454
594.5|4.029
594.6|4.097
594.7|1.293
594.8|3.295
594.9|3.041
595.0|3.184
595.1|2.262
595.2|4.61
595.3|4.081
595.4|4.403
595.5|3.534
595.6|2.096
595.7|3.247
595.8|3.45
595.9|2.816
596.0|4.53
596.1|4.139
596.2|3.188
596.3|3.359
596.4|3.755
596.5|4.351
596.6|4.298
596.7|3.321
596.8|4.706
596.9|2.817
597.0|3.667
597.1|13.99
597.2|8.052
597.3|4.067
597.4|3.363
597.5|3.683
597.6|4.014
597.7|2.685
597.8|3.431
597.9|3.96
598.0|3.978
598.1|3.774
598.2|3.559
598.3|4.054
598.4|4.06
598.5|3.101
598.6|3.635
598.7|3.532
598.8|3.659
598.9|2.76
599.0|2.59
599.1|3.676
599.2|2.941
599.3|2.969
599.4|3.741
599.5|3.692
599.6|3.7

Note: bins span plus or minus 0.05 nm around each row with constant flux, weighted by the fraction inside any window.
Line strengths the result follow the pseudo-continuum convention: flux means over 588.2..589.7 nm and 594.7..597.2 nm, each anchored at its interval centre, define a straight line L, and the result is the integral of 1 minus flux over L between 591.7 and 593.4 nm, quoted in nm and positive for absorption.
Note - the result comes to 0.41 nm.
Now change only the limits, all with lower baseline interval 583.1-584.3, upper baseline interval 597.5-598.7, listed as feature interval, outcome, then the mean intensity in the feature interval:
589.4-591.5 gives 0.15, 3.48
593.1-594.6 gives 0.26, 3.06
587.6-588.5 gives 0.08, 3.43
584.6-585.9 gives 0.06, 3.63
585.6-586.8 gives 0.08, 3.57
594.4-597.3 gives -0.30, 4.06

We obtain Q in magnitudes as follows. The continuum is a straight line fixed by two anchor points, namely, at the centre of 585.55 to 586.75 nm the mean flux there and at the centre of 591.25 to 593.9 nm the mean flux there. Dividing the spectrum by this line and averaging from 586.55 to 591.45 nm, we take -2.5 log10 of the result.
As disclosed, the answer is -0.06 mag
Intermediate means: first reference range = 3.53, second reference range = 2.97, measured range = 3.47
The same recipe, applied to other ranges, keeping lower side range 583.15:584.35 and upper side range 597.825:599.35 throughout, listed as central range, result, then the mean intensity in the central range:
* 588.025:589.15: 0.18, 3.14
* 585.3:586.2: 0.05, 3.59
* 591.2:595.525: 0.15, 3.14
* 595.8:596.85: -0.09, 3.83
